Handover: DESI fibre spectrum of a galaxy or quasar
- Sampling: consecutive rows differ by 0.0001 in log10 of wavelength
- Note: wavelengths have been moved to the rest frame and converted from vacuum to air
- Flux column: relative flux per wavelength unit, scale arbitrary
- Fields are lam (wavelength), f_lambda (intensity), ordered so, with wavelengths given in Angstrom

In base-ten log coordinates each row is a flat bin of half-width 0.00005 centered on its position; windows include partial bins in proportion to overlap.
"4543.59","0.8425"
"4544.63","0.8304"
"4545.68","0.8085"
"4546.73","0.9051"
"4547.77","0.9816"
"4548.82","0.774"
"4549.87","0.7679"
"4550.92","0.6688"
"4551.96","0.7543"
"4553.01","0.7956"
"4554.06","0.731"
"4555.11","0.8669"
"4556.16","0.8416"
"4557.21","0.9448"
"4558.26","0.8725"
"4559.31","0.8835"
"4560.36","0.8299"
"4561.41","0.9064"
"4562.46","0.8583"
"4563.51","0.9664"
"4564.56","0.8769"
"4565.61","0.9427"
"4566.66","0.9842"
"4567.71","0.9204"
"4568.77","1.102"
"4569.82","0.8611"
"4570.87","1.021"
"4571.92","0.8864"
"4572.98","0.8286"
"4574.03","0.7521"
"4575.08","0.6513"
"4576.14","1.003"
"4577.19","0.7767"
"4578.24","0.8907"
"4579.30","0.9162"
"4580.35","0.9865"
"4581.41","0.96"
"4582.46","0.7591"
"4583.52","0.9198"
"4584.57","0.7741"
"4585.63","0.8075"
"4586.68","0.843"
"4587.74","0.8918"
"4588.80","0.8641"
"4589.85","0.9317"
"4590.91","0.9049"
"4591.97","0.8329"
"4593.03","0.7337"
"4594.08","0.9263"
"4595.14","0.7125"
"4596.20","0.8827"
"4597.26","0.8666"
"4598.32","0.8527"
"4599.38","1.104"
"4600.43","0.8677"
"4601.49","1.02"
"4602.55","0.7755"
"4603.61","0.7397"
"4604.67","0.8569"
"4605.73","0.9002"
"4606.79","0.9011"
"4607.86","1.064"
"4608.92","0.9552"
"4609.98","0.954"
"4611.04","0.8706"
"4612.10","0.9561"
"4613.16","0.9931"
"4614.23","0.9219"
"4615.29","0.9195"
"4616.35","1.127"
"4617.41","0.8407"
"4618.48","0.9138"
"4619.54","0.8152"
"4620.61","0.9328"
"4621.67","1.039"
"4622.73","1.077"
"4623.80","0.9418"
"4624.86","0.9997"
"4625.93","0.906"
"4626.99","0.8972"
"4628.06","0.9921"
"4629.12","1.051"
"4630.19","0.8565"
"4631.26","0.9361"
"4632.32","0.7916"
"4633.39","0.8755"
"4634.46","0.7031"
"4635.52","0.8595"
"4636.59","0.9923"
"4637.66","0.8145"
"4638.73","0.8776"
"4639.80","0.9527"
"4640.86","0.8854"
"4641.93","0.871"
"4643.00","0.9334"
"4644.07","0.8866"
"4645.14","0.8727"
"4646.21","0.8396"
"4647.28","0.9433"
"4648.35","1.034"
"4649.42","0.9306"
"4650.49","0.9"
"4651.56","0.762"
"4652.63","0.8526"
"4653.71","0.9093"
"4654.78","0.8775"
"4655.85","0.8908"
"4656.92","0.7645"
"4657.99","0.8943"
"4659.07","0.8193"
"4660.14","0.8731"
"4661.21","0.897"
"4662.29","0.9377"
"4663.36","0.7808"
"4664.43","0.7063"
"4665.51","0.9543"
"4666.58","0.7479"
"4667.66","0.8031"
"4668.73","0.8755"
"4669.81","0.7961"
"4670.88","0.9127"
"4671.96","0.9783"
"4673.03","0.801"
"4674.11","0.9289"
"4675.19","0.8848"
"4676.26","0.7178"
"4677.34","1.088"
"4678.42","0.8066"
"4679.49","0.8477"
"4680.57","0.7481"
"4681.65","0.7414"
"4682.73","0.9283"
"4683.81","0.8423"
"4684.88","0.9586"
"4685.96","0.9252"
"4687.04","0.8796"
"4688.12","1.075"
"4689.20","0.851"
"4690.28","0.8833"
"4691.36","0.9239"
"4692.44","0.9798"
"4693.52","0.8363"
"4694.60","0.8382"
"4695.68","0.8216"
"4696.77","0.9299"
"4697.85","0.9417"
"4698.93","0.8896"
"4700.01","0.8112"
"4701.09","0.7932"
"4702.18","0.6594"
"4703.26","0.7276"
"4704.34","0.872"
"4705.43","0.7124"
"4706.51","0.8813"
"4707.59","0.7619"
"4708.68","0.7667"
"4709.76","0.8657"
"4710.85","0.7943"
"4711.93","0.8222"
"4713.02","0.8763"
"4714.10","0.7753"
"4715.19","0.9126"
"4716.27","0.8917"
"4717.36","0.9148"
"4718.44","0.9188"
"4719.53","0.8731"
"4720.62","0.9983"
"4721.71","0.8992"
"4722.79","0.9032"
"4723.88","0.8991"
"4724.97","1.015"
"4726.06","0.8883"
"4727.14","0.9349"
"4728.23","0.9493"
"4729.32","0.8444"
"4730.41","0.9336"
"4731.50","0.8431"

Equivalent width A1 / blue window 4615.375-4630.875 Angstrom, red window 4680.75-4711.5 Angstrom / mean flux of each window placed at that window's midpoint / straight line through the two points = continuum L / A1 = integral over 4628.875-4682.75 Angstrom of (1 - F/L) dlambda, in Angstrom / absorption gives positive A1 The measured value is 2.43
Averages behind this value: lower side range 0.955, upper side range 0.852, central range 0.868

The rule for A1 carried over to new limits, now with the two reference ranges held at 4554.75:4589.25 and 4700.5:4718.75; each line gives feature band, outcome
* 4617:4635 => -1.2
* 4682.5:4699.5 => -1.6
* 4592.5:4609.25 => -0.3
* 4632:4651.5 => -0.8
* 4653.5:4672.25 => -0.3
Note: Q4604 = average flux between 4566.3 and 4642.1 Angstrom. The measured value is 0.9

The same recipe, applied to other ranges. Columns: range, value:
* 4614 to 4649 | 0.918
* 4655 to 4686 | 0.856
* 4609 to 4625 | 0.953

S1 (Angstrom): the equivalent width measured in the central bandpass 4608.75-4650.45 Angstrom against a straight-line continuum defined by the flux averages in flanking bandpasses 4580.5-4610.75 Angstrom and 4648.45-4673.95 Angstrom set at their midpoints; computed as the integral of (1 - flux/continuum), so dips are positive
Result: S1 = -2.5 Angstrom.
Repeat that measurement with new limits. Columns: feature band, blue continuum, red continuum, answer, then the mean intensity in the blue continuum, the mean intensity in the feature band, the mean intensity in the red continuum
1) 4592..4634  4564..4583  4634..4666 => -1.5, 0.896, 0.916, 0.874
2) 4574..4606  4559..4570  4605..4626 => 2.6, 0.924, 0.863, 0.951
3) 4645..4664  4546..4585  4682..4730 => -0.1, 0.869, 0.876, 0.874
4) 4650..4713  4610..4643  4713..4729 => 4.3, 0.921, 0.853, 0.911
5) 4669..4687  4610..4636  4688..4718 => 0.1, 0.927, 0.87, 0.847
